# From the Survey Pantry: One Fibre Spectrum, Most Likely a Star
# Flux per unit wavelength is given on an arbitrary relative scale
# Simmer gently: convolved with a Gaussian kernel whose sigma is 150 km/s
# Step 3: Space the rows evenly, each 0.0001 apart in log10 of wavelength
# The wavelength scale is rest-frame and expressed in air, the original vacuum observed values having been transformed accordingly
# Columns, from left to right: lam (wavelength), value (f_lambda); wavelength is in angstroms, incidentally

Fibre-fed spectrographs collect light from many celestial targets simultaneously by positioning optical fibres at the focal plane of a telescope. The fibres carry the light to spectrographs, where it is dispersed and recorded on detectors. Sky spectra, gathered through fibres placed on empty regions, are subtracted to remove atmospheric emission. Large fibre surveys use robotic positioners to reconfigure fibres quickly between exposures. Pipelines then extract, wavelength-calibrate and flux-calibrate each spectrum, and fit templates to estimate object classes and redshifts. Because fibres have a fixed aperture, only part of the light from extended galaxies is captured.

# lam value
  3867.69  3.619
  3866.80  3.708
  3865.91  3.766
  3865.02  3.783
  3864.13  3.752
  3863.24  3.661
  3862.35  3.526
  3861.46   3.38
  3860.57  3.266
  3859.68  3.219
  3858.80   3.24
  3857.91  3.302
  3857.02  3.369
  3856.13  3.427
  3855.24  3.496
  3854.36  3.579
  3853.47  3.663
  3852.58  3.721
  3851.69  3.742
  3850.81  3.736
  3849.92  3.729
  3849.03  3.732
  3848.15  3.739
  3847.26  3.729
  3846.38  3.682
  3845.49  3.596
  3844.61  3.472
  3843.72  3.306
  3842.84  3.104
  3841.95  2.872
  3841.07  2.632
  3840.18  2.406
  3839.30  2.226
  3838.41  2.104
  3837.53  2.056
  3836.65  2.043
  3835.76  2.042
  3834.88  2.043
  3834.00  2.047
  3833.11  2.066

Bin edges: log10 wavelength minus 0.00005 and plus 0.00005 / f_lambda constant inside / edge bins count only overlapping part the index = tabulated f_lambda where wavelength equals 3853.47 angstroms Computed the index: 3.663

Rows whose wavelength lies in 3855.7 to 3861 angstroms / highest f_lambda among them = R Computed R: 3.427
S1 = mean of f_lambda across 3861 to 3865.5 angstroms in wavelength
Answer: 3.62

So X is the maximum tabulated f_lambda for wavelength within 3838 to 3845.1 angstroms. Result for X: 3.472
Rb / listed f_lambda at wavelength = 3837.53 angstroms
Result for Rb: 2.056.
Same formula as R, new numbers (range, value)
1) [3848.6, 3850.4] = 3.732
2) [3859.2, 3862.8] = 3.526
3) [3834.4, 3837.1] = 2.043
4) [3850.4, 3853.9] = 3.742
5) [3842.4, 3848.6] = 3.739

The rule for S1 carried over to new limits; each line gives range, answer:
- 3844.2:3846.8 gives 3.59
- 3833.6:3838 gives 2.05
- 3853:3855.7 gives 3.58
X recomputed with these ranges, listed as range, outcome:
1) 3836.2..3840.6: 2.406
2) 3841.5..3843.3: 3.104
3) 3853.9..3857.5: 3.579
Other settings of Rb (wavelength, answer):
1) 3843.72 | 3.306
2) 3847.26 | 3.729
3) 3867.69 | 3.619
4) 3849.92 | 3.729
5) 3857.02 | 3.369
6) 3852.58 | 3.721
